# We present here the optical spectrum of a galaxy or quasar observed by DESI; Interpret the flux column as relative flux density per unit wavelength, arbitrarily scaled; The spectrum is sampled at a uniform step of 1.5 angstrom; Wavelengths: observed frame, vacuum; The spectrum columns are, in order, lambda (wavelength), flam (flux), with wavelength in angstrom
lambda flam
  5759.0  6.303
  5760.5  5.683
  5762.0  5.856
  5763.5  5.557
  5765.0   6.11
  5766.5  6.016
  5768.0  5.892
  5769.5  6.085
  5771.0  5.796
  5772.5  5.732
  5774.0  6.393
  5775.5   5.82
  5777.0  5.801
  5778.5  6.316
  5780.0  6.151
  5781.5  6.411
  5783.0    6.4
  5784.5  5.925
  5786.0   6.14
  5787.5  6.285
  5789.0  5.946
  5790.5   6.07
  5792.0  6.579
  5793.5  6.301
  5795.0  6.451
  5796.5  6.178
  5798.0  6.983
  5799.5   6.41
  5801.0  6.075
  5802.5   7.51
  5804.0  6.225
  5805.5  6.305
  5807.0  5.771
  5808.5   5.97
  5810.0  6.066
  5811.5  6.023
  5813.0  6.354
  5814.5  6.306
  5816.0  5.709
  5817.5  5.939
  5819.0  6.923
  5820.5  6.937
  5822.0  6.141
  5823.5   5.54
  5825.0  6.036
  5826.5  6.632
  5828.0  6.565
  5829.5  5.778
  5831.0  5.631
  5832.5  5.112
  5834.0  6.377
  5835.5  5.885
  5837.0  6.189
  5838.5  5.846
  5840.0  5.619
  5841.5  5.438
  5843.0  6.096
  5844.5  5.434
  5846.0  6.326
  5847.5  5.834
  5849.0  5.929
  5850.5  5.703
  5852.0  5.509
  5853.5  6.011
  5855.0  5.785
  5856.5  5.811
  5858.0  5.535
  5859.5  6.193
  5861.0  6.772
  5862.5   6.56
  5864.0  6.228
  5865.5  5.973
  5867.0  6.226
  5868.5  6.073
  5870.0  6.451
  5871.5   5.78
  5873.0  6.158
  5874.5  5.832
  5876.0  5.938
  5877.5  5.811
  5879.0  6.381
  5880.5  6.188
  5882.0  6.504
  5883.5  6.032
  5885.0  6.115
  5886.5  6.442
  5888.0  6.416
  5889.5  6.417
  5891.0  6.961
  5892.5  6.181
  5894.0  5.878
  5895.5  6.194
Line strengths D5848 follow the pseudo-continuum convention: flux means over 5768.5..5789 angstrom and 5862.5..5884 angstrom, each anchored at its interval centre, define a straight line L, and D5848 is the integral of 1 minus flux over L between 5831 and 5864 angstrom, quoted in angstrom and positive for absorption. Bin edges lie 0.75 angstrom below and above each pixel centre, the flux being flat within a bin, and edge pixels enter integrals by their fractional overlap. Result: 1.2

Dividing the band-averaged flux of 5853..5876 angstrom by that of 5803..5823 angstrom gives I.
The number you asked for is 1.0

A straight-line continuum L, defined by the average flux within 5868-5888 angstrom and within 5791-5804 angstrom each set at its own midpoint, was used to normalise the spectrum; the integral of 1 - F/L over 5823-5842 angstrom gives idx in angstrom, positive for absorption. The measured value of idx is 1.4 angstrom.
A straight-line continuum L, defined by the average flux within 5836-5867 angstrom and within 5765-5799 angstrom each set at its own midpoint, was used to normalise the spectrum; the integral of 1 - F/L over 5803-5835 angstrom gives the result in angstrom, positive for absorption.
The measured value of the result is -0.4 angstrom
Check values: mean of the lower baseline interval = 6.17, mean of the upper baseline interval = 5.95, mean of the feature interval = 6.12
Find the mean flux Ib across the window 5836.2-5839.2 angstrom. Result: 6.02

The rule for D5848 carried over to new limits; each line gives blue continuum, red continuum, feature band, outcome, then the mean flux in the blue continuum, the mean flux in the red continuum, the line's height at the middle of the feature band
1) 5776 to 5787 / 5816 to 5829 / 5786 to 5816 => -0.31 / 6.16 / 6.29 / 6.22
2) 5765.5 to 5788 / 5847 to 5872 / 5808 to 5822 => -0.45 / 6.08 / 6.03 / 6.05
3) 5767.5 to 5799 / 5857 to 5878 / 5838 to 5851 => 0.69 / 6.18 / 6.11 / 6.13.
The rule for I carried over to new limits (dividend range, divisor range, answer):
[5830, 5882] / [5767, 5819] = 0.96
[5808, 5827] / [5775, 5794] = 1.00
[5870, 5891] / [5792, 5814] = 0.98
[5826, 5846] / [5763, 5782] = 0.98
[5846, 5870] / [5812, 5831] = 0.97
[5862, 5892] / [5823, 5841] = 1.05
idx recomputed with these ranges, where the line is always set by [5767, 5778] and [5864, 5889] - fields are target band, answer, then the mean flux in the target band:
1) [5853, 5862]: 0.1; 6.03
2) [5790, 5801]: -0.8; 6.41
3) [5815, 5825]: -0.3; 6.19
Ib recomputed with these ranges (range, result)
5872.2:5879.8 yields 6.02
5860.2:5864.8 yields 6.51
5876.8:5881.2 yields 6.13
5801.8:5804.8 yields 6.85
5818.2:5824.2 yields 6.39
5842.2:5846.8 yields 5.95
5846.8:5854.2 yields 5.8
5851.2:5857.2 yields 5.78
